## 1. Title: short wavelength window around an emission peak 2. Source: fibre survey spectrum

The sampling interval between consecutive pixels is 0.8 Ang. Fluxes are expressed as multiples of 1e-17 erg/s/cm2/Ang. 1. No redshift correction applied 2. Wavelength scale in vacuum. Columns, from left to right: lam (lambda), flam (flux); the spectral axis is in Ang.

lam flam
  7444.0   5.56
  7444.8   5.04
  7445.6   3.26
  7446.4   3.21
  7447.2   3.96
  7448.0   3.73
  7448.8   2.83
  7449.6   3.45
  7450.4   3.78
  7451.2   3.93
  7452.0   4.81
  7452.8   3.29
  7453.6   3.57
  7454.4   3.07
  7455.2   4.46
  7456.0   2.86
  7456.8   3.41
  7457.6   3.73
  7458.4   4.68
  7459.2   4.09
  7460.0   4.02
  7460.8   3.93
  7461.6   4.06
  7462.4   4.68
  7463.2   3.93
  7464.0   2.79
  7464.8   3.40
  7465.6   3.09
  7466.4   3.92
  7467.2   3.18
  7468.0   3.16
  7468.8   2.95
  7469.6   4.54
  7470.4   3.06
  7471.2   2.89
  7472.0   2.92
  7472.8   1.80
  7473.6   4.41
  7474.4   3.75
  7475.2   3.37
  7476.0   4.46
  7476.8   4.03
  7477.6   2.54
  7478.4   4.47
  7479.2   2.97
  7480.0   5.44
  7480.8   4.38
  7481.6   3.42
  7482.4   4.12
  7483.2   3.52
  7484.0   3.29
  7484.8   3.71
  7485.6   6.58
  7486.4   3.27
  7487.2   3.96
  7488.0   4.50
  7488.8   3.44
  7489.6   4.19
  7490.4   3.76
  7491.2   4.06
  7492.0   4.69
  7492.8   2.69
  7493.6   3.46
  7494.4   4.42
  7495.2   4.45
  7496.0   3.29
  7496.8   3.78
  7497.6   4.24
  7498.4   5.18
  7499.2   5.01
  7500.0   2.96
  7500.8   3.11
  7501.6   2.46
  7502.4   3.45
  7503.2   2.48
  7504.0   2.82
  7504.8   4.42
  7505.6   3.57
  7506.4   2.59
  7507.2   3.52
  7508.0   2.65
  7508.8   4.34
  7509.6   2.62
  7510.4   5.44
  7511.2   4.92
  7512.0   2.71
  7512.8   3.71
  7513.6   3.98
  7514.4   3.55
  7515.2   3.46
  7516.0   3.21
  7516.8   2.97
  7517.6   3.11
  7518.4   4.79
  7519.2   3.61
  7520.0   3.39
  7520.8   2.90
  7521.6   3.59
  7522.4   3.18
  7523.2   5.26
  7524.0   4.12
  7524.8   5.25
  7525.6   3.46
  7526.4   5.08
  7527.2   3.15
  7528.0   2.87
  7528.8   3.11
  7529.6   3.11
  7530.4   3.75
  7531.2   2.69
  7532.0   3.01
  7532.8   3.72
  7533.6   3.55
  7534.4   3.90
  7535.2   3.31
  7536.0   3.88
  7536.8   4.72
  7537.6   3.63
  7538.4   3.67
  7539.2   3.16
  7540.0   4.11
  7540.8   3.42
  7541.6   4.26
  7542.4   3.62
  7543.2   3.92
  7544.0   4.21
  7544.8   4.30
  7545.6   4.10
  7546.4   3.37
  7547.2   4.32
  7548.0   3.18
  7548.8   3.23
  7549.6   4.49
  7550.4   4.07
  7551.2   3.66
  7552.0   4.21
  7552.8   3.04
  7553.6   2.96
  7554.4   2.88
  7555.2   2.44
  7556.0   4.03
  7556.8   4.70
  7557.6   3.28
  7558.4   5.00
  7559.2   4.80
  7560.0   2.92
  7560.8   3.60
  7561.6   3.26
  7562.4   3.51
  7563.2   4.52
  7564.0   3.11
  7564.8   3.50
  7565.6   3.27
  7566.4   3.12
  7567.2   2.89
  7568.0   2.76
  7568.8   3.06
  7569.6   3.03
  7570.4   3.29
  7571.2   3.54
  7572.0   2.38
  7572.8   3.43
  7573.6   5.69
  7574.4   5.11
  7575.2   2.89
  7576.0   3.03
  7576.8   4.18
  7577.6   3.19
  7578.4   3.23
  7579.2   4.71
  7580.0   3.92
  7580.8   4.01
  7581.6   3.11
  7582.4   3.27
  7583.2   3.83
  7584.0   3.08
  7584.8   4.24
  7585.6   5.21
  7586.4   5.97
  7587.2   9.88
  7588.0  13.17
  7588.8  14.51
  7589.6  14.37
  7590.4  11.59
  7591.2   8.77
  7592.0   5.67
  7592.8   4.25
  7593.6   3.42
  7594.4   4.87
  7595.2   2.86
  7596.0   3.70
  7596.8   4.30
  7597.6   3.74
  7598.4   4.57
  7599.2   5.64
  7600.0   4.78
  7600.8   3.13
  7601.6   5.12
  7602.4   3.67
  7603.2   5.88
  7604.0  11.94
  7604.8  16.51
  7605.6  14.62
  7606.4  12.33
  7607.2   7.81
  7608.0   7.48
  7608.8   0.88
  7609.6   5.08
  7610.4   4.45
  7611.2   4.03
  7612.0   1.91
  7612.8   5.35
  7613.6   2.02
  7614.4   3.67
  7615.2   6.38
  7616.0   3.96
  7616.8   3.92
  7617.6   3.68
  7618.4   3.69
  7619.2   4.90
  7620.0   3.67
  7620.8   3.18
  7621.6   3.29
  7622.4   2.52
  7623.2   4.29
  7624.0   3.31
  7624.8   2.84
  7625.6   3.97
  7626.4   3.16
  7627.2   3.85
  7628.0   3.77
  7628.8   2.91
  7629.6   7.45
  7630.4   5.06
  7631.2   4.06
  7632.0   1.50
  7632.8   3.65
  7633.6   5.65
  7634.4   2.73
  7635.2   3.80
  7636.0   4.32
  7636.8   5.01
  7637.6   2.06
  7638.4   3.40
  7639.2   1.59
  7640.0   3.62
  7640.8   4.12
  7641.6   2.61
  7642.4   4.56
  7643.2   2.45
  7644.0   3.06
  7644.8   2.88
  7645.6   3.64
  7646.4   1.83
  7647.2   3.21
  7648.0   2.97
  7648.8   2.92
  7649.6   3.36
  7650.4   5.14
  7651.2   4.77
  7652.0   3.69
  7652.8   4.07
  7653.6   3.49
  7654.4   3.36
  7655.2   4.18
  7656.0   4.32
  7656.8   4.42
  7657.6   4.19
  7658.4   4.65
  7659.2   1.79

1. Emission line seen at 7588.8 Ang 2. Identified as [S II] 6716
